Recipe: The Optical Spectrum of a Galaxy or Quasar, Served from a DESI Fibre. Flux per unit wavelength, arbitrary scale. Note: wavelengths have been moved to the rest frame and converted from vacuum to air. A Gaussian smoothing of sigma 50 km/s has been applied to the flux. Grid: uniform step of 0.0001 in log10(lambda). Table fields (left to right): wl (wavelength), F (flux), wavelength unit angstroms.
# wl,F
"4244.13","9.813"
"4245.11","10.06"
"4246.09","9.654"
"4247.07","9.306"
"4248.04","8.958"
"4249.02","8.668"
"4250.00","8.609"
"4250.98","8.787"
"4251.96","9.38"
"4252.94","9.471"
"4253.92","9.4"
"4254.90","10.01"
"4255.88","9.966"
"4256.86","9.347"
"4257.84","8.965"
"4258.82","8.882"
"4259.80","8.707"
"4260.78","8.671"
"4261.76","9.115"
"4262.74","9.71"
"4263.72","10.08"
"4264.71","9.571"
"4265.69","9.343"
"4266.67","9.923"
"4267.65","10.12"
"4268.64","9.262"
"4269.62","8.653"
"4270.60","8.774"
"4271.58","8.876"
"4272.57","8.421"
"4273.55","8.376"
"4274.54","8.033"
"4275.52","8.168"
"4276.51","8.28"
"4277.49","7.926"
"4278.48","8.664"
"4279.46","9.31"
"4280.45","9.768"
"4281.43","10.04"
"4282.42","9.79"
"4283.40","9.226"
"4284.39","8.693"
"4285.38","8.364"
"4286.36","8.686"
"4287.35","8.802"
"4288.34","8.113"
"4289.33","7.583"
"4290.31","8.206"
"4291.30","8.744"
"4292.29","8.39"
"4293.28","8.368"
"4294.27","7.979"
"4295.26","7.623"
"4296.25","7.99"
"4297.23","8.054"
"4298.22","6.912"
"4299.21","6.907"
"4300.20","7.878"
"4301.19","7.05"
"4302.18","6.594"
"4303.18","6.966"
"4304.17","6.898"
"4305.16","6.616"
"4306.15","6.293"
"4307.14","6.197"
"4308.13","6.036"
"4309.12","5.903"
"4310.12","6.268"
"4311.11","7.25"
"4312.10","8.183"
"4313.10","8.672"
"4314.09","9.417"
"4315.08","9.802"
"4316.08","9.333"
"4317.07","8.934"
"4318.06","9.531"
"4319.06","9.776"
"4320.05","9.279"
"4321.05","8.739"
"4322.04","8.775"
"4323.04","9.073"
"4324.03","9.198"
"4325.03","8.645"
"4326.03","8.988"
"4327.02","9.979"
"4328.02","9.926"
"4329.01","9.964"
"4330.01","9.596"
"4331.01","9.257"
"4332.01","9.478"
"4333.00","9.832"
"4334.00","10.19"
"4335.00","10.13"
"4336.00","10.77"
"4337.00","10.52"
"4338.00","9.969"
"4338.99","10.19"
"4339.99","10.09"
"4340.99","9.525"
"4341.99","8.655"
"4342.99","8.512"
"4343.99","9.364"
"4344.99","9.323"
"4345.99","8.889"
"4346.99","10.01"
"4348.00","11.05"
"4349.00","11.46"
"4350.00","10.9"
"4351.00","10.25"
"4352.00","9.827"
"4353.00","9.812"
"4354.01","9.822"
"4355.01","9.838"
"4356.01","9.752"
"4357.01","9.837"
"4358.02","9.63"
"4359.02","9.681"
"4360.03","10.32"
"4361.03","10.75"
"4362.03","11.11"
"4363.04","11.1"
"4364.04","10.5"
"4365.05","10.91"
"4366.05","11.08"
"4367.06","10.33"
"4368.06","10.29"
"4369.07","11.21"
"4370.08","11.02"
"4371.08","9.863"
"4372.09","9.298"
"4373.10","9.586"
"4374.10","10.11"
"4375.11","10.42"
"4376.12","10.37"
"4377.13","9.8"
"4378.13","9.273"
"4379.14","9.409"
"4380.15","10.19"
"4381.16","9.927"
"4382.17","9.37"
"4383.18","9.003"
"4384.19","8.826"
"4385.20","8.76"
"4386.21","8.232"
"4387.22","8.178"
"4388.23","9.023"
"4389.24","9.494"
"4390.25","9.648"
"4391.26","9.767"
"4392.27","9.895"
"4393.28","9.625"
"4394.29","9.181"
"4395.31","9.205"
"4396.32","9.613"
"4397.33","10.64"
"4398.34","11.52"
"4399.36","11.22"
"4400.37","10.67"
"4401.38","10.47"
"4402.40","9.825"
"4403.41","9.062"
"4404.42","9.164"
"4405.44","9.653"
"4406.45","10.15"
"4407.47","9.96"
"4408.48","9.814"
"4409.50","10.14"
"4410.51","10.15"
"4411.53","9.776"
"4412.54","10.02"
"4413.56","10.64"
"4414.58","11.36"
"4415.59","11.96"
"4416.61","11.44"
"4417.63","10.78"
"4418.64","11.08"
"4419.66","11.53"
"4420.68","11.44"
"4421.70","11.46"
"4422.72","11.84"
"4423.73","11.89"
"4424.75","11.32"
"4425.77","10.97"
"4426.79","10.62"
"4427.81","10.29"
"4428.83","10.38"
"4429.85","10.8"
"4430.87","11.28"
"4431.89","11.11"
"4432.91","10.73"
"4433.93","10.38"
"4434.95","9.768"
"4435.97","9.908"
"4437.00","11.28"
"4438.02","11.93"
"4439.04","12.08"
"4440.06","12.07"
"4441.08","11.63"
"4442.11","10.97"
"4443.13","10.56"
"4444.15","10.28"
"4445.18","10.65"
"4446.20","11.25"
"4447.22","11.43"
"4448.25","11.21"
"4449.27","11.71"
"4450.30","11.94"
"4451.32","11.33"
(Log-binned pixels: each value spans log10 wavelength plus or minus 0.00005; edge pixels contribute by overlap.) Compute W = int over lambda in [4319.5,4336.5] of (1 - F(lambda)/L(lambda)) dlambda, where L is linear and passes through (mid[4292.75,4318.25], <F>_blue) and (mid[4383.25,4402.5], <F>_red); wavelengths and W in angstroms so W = -2.9 angstroms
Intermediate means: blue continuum 7.58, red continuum 9.65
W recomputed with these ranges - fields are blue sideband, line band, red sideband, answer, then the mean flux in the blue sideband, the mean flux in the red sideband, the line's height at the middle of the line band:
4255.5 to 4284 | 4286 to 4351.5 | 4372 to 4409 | 4.3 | 9.1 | 9.69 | 9.34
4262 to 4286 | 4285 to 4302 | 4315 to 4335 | 2.3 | 9.06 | 9.42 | 9.2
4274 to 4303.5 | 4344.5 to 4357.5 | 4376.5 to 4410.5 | -1.4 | 8.24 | 9.67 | 9.09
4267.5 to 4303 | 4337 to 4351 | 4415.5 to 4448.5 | -0.6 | 8.37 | 11.1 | 9.46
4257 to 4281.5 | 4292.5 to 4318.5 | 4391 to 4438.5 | 5.0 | 9.01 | 10.6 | 9.4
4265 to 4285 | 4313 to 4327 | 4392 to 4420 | 0.4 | 8.99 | 10.3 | 9.44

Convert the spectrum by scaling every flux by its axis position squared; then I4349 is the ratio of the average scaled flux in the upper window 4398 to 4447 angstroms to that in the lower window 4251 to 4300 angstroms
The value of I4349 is 1.31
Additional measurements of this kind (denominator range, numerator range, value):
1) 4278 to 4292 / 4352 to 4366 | 1.20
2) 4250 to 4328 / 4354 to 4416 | 1.22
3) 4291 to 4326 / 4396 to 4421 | 1.38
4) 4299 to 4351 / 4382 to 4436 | 1.20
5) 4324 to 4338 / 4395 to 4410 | 1.07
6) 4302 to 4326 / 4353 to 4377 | 1.31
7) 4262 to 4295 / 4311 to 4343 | 1.09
